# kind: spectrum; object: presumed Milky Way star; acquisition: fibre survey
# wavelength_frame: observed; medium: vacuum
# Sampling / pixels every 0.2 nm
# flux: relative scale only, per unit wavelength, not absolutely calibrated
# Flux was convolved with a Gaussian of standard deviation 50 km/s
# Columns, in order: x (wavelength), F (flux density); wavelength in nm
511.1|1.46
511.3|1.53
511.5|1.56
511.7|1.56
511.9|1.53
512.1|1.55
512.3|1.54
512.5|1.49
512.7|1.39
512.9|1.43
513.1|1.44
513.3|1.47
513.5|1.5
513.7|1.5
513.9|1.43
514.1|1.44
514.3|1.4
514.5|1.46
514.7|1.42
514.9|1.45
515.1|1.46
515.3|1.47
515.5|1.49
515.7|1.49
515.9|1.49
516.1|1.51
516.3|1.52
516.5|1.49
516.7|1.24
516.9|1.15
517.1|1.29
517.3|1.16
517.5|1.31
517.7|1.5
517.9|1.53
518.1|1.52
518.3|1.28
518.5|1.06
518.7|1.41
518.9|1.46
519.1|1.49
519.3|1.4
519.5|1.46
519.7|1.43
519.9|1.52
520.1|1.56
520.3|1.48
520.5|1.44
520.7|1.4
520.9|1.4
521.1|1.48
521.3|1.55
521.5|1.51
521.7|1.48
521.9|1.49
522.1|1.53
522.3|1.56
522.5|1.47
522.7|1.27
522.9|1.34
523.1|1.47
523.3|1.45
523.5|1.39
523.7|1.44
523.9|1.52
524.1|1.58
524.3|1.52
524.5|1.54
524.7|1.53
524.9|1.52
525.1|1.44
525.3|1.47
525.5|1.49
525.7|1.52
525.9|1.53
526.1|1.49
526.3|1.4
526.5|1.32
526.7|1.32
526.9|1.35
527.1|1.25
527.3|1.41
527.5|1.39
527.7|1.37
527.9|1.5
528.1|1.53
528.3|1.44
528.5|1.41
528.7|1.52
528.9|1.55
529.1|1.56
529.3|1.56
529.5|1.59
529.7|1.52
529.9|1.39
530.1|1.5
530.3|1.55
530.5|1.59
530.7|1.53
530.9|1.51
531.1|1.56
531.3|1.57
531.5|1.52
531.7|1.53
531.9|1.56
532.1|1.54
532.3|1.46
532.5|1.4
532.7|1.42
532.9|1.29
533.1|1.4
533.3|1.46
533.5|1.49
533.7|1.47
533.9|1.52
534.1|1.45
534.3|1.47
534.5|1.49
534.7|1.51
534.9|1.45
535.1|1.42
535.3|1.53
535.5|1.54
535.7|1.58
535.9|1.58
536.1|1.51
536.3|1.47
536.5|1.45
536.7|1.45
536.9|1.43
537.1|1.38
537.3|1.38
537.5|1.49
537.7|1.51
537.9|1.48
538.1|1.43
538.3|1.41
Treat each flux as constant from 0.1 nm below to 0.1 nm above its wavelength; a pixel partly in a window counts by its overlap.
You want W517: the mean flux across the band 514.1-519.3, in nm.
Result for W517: 1.4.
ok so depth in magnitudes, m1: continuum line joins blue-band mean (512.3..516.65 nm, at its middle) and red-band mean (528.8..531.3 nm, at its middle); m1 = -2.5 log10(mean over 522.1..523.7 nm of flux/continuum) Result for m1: 0.054 mag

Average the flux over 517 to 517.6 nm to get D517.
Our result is 1.25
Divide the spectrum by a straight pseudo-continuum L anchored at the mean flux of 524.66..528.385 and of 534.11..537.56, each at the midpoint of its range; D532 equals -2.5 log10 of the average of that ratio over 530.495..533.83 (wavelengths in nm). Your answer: -0.02 mag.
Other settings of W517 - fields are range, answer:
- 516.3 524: 1.42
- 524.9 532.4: 1.48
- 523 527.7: 1.45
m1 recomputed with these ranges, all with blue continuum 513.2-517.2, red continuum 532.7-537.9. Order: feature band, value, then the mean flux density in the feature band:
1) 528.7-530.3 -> -0.049 mag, 1.53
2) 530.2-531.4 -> -0.066 mag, 1.55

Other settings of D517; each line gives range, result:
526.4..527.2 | 1.31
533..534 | 1.47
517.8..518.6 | 1.35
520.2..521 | 1.43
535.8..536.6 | 1.5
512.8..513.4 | 1.45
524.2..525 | 1.53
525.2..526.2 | 1.5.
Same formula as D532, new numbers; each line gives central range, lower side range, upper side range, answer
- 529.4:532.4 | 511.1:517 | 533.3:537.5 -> -0.04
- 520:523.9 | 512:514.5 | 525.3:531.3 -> 0.01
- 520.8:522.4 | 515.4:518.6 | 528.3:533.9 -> -0.06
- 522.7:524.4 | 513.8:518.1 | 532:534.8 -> -0.01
